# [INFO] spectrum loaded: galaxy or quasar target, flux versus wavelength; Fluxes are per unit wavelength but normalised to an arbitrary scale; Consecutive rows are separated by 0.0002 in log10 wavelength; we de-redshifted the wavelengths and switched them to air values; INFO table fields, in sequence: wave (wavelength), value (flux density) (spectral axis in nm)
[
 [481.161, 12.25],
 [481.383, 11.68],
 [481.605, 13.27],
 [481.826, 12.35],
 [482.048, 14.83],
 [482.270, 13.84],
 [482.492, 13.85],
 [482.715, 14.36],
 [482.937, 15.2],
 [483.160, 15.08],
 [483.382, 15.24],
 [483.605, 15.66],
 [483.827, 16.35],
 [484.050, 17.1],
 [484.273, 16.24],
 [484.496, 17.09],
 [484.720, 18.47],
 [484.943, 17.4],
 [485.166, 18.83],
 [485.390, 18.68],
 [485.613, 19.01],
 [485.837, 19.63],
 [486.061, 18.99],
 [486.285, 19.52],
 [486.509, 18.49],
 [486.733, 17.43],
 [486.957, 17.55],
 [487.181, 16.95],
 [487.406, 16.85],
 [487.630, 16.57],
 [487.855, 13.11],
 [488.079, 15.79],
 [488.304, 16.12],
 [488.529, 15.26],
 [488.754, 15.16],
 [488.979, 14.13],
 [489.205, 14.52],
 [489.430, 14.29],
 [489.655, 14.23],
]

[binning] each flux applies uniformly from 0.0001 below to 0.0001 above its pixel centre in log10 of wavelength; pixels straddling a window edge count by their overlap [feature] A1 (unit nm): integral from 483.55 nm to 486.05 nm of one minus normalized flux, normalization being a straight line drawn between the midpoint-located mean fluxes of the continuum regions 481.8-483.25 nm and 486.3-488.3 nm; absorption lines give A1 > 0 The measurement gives -0.37 nm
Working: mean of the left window 14.3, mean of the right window 16.7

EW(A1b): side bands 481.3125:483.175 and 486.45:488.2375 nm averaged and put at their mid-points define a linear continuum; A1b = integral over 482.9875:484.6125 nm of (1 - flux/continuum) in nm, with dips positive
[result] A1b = -0.16 nm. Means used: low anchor 13.8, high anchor 16.5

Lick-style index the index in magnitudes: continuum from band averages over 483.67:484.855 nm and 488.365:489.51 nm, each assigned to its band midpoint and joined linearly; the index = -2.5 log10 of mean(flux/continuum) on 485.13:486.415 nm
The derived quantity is -0.17 mag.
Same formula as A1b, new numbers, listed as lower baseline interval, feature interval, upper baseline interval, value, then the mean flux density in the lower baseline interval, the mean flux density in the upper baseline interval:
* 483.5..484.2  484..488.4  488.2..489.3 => -0.49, 16.4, 15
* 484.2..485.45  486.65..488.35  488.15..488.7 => -0.01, 17.8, 15.6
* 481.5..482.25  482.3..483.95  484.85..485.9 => 0.03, 13.5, 18.7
